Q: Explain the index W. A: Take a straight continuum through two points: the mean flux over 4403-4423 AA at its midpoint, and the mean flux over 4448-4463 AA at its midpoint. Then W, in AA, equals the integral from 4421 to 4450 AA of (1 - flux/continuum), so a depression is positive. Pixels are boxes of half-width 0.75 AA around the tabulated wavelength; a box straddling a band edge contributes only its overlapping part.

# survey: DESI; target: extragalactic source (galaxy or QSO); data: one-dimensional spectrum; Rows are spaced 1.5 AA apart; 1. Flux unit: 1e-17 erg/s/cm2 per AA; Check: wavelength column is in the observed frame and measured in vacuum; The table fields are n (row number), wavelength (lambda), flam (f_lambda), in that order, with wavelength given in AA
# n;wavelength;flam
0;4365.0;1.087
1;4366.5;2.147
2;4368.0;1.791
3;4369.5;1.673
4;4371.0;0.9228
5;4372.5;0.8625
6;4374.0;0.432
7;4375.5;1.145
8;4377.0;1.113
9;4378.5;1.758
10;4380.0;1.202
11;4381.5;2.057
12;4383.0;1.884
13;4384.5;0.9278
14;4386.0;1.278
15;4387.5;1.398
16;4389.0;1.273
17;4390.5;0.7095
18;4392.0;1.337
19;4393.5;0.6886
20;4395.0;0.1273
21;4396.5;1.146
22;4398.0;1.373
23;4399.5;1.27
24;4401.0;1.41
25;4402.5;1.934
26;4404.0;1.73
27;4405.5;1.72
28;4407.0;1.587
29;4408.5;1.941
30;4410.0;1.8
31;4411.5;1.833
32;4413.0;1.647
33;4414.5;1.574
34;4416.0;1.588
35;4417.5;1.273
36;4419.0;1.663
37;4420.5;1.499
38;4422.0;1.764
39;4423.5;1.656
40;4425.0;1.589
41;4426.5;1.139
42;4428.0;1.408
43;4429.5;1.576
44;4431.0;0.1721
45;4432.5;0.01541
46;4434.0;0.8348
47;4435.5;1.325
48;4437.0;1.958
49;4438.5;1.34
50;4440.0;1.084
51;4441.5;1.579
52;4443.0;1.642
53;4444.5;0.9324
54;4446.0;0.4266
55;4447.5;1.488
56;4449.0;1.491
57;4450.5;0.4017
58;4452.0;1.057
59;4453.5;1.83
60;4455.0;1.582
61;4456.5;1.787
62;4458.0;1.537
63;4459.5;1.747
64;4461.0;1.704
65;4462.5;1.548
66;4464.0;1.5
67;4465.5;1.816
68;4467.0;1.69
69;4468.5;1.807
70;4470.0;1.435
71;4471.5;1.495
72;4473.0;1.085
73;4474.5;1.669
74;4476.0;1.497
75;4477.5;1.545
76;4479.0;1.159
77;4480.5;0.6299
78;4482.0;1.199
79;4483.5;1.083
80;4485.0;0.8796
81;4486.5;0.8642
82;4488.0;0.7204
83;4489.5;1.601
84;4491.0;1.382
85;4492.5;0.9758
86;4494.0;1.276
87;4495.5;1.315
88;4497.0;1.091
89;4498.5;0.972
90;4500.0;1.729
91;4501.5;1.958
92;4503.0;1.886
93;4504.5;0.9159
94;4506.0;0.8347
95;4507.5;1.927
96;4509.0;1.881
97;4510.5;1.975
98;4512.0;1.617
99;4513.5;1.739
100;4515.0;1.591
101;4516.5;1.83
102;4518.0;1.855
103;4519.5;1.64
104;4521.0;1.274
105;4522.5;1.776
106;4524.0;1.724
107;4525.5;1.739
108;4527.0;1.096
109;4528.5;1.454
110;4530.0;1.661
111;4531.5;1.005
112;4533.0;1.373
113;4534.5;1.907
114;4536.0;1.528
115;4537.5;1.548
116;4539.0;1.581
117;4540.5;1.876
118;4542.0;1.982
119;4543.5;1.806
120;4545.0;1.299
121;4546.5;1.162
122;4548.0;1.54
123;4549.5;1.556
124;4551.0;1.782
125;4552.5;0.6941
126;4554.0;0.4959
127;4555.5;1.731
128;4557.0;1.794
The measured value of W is 6.2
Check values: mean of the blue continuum 1.67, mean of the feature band 1.23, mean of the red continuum 1.47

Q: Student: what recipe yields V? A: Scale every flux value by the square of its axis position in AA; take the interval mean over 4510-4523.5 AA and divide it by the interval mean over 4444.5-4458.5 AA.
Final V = 1.4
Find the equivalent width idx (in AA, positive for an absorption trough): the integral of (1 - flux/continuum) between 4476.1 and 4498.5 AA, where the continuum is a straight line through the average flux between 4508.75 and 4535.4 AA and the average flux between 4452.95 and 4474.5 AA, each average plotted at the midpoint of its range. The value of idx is 6.7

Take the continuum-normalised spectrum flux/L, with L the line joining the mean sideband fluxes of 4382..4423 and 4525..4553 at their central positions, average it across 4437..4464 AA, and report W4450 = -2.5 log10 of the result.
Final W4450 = 0.06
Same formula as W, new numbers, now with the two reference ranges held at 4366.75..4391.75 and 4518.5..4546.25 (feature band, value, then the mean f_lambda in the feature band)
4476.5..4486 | 2.49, 1.09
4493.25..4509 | 1.01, 1.41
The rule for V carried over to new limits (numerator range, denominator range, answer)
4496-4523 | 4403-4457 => 1.18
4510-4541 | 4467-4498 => 1.31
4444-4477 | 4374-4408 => 1.14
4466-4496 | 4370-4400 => 1.15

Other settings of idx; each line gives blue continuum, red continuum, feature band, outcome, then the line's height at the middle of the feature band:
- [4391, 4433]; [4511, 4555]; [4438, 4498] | 5.15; 1.45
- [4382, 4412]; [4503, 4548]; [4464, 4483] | 0.94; 1.49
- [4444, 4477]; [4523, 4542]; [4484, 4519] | 1.98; 1.51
